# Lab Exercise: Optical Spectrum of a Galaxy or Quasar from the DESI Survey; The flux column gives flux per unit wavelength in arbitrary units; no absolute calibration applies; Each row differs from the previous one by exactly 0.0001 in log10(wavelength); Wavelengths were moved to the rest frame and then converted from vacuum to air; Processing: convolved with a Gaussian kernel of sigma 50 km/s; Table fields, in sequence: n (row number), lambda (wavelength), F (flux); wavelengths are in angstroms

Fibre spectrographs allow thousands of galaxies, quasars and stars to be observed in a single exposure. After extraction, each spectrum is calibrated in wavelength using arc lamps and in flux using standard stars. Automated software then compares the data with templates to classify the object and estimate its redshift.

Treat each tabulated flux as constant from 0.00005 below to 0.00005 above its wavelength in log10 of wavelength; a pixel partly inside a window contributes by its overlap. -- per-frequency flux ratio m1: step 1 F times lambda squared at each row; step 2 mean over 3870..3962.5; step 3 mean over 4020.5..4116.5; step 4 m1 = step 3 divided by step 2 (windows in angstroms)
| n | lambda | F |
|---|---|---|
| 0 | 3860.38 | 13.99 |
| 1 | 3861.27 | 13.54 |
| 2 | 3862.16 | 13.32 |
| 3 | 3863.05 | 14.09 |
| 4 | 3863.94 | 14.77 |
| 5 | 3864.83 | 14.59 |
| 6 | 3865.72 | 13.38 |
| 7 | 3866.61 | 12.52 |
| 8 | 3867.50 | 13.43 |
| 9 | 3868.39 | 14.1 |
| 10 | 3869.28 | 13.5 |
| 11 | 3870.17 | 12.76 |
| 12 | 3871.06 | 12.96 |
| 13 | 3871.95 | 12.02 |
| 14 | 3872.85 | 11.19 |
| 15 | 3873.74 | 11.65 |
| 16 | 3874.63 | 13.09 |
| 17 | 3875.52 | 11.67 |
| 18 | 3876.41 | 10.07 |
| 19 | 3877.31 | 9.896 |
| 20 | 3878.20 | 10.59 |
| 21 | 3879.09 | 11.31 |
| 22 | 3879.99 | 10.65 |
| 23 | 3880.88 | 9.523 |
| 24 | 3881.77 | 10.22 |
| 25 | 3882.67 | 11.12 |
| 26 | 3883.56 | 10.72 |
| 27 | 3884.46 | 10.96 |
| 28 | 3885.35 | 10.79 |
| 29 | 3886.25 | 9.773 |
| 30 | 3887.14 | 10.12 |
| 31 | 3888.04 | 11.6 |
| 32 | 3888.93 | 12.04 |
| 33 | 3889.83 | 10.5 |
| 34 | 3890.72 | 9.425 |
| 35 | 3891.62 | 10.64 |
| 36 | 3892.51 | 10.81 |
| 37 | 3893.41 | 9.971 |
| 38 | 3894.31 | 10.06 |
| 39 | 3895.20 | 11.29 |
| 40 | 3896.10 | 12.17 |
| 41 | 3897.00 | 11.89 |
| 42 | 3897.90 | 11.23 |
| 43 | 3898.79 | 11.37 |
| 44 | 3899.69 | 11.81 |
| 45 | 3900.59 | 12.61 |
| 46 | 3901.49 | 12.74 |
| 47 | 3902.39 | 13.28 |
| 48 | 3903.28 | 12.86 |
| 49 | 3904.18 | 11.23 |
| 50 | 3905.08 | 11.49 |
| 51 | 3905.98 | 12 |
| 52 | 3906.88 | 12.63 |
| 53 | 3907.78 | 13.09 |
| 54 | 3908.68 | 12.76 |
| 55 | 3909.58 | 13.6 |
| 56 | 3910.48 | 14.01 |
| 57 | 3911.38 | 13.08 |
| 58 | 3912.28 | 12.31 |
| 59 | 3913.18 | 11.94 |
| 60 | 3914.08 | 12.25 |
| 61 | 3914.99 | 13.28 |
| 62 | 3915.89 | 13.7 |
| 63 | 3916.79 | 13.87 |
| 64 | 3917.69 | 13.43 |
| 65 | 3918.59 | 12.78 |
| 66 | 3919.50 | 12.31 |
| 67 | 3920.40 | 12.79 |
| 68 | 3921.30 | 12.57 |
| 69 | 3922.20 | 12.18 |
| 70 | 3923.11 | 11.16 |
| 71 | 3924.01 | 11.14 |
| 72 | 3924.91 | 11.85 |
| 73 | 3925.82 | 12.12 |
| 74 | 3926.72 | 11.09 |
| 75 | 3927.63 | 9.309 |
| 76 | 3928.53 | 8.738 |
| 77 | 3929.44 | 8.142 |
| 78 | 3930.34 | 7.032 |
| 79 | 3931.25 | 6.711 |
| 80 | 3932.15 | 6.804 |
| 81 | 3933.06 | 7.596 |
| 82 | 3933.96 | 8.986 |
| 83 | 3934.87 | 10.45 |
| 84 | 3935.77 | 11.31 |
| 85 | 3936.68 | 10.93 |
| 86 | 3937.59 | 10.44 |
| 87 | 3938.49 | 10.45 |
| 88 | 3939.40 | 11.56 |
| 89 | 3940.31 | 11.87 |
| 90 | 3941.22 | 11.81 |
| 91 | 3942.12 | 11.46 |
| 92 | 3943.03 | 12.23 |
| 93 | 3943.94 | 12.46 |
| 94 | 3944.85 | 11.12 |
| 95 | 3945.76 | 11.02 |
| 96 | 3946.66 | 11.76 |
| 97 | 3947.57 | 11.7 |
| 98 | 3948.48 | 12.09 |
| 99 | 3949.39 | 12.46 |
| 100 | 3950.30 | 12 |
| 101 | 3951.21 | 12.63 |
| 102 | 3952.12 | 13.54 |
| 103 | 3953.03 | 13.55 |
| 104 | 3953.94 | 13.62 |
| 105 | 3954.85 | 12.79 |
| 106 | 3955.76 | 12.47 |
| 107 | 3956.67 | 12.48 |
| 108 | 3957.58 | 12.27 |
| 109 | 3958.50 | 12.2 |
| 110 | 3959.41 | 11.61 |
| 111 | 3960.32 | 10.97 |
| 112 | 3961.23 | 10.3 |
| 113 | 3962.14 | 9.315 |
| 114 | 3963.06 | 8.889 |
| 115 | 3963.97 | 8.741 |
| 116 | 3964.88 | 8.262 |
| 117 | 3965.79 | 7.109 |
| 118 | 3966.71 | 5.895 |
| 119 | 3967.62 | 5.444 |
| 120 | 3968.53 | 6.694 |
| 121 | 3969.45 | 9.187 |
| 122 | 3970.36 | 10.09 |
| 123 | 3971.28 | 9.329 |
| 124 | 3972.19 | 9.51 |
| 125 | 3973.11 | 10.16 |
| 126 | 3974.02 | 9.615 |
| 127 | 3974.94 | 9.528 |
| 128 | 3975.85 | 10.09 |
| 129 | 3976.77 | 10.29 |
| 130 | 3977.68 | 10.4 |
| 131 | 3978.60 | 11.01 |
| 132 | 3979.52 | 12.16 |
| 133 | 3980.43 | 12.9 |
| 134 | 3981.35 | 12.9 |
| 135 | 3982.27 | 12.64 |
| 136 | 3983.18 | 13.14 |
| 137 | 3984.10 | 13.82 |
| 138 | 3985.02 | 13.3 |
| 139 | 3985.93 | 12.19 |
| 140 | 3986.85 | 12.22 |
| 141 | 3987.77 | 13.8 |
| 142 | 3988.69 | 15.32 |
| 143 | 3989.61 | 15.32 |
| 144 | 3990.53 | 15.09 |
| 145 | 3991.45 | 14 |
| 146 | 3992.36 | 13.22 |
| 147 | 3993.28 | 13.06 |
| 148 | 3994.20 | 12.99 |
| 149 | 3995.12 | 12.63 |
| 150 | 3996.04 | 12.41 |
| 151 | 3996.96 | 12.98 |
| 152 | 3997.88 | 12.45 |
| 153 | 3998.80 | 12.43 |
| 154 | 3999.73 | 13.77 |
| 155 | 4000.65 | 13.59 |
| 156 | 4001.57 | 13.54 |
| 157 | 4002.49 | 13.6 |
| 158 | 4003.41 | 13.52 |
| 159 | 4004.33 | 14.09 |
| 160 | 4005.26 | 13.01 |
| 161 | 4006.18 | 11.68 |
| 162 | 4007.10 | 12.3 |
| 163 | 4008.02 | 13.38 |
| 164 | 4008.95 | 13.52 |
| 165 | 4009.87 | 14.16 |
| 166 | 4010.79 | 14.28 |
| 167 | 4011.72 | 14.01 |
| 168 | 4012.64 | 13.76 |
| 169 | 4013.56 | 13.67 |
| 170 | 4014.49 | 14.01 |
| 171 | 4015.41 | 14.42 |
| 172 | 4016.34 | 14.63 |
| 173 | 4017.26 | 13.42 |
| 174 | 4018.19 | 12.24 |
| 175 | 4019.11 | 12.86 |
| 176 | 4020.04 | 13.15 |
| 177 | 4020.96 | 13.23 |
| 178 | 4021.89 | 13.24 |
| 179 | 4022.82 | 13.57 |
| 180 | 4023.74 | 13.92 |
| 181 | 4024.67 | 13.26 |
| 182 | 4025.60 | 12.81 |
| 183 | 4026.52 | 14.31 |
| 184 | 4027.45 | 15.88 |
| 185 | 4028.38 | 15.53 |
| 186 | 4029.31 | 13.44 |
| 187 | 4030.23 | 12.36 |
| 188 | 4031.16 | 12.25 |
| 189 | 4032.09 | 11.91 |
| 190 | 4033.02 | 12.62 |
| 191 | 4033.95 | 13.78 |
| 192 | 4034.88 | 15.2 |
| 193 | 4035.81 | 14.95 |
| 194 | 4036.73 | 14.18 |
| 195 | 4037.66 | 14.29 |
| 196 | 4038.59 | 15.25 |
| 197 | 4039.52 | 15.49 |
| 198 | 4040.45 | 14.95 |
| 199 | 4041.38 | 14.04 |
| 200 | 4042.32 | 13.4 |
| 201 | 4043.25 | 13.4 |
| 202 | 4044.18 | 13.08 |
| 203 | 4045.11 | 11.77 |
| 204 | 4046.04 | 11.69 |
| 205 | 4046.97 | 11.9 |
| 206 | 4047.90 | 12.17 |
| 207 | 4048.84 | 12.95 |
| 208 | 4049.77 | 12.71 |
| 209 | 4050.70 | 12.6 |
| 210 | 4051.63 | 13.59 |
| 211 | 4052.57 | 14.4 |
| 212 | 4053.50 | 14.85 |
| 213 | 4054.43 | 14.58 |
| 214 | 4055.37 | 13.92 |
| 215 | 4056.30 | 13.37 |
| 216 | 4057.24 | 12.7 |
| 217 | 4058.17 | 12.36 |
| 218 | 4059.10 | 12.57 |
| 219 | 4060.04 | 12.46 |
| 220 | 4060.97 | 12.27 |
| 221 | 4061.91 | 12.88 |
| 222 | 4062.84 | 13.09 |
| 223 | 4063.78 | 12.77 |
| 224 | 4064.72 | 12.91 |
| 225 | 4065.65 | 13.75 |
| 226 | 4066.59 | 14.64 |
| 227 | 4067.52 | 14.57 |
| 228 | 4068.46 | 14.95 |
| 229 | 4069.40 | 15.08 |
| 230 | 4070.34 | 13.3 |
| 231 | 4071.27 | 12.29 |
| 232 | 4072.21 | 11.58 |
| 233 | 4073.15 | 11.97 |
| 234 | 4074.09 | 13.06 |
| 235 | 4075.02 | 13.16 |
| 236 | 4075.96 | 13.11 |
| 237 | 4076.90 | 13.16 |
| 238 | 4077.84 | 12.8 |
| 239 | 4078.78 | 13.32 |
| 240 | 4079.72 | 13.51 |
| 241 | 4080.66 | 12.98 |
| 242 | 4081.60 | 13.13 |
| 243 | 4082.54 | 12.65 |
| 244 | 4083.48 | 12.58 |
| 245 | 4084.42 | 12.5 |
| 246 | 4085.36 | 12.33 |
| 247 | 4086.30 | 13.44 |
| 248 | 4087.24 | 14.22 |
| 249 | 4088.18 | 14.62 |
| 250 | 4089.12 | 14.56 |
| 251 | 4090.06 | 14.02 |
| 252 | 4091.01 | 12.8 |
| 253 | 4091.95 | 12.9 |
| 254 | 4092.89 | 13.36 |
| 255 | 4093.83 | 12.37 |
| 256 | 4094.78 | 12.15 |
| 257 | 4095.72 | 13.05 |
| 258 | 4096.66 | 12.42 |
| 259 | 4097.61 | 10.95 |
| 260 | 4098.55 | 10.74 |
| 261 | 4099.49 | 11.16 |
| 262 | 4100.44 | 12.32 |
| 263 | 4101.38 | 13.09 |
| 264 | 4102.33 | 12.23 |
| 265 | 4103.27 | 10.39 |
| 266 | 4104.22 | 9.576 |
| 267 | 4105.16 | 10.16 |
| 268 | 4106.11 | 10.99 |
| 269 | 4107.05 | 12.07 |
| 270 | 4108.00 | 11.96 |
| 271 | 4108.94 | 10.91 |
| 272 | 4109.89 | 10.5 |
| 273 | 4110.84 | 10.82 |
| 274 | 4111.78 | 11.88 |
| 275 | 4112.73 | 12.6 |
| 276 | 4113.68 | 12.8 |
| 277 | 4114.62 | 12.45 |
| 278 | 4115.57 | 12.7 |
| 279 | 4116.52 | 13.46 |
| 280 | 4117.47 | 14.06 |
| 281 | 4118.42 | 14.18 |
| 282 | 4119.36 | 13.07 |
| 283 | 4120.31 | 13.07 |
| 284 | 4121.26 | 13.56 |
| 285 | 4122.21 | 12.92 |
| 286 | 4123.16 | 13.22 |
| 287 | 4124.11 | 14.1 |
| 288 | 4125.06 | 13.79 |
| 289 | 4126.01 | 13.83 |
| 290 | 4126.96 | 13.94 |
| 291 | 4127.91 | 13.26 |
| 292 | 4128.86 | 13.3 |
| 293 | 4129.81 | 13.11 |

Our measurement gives 1.22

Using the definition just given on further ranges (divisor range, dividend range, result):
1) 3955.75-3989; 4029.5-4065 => 1.29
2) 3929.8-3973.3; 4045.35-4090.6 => 1.34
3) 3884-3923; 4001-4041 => 1.22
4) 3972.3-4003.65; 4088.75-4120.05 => 1.02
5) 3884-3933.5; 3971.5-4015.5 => 1.17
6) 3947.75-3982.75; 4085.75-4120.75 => 1.24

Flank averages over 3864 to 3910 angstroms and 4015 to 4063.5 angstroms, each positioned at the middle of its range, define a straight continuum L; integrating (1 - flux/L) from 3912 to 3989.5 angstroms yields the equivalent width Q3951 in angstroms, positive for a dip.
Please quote 8.2 angstroms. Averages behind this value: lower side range 11.7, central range 11.1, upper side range 13.5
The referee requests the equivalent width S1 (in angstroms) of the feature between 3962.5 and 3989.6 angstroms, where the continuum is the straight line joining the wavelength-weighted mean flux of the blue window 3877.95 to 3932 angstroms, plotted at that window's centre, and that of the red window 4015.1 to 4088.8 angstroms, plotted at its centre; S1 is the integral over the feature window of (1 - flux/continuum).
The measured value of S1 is 4.0 angstroms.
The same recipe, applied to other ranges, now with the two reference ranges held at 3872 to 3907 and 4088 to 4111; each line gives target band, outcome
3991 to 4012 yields -2.9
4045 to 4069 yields -2.8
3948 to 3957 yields -1.0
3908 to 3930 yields -1.5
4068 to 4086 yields -1.7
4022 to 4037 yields -2.6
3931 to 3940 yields 1.4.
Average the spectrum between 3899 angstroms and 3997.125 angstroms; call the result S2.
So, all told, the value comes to 11.5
